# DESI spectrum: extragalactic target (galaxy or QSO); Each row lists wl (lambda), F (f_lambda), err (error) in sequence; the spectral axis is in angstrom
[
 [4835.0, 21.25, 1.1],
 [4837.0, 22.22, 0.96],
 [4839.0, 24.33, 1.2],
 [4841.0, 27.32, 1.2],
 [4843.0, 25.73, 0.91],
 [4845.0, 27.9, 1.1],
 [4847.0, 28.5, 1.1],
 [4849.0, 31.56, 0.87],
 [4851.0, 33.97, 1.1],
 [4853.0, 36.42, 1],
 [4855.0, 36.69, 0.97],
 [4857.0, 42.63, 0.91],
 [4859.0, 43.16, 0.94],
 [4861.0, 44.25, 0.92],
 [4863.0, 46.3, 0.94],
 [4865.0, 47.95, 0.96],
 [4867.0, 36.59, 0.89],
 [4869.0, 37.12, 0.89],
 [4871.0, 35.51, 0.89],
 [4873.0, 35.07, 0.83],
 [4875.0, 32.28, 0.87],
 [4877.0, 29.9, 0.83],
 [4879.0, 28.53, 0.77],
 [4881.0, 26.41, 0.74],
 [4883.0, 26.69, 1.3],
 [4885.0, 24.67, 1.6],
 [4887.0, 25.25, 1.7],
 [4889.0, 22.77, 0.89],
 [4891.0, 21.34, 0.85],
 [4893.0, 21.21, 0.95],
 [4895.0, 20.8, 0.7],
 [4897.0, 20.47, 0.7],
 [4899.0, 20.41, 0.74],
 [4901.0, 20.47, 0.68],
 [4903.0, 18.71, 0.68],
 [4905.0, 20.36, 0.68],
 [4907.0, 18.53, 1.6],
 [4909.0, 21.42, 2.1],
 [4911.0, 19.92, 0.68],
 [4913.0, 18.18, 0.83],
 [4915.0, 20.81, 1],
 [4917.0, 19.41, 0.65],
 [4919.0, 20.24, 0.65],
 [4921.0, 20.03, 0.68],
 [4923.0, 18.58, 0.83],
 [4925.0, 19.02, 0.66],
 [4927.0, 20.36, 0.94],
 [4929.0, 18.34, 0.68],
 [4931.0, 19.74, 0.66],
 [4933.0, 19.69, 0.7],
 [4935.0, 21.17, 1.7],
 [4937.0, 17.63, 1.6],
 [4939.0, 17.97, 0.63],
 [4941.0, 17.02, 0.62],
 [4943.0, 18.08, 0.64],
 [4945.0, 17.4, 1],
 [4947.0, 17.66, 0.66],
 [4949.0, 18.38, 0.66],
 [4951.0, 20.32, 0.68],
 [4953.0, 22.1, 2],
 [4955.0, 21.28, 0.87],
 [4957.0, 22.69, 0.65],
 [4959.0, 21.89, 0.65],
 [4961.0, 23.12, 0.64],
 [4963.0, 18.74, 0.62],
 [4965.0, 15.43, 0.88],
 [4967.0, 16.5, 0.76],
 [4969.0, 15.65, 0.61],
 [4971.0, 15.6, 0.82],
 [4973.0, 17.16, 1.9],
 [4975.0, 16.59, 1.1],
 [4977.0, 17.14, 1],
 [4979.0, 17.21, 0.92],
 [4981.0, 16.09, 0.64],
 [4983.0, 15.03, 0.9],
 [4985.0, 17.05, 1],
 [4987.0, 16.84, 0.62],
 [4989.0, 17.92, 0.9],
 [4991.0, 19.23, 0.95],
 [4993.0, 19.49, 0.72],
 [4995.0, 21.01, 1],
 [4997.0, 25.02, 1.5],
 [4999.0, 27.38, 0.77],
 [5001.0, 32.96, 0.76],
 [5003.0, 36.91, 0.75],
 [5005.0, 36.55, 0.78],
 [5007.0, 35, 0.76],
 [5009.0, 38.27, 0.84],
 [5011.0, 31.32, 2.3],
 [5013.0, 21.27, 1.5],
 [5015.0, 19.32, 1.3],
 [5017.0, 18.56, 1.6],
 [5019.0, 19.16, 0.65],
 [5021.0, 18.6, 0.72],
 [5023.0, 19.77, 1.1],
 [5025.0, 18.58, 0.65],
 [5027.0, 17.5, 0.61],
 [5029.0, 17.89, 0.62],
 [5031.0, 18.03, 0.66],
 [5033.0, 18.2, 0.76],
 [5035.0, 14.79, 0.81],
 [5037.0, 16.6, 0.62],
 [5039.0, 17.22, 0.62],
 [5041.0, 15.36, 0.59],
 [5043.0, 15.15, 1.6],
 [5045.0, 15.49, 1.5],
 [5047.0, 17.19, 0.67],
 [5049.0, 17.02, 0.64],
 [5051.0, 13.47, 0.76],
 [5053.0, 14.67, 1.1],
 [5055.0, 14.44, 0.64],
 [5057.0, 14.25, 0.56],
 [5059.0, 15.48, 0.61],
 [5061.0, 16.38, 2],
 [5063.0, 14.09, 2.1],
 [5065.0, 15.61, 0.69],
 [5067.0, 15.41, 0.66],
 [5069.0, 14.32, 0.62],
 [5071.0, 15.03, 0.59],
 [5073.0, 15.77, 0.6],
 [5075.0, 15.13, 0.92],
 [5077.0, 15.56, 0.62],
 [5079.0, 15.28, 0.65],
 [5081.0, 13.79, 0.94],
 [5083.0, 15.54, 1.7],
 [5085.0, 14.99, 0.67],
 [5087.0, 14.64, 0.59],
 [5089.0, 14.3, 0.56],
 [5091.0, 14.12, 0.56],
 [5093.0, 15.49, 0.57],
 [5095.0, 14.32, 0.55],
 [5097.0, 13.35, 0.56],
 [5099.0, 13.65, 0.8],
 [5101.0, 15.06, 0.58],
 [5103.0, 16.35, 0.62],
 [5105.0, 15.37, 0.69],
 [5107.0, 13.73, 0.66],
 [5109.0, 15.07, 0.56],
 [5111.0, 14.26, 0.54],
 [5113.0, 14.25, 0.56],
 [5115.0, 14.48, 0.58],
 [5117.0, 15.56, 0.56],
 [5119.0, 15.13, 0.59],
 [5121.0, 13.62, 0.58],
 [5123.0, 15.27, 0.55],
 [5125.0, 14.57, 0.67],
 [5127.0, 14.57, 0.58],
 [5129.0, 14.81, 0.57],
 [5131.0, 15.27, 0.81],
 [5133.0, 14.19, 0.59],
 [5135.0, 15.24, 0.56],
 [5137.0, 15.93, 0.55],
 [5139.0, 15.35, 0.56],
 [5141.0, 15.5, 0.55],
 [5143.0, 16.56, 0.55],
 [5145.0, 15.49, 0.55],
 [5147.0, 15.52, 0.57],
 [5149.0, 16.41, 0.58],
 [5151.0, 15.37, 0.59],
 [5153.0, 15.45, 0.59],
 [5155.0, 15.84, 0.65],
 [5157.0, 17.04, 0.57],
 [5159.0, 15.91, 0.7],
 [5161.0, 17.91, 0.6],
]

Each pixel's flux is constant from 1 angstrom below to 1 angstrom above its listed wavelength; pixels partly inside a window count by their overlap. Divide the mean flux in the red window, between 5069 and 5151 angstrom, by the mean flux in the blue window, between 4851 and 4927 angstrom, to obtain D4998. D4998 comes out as 0.54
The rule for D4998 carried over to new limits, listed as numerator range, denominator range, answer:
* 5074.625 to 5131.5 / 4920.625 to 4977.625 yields 0.78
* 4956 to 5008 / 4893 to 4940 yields 1.08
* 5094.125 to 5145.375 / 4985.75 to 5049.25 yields 0.69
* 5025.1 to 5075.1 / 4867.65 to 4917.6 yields 0.65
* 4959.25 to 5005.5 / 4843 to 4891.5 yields 0.61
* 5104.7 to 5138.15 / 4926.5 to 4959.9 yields 0.76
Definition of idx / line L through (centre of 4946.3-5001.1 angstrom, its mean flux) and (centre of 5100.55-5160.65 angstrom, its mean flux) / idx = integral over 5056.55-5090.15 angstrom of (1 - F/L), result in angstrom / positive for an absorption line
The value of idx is 3.4 angstrom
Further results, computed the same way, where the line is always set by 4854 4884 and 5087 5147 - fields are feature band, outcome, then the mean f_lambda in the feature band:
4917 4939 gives 8.42 angstrom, 19.4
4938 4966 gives 9.42 angstrom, 19.4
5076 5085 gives 1.51 angstrom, 15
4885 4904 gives 7.15 angstrom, 21.4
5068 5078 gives 1.90 angstrom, 15.2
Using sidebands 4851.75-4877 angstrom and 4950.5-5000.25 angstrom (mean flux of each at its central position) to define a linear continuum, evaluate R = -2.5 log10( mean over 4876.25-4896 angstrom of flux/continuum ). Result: 0.39 mag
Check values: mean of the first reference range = 39.1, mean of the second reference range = 19.1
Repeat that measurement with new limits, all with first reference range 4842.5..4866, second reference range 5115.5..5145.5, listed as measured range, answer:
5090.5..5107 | 0.20 mag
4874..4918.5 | 0.44 mag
